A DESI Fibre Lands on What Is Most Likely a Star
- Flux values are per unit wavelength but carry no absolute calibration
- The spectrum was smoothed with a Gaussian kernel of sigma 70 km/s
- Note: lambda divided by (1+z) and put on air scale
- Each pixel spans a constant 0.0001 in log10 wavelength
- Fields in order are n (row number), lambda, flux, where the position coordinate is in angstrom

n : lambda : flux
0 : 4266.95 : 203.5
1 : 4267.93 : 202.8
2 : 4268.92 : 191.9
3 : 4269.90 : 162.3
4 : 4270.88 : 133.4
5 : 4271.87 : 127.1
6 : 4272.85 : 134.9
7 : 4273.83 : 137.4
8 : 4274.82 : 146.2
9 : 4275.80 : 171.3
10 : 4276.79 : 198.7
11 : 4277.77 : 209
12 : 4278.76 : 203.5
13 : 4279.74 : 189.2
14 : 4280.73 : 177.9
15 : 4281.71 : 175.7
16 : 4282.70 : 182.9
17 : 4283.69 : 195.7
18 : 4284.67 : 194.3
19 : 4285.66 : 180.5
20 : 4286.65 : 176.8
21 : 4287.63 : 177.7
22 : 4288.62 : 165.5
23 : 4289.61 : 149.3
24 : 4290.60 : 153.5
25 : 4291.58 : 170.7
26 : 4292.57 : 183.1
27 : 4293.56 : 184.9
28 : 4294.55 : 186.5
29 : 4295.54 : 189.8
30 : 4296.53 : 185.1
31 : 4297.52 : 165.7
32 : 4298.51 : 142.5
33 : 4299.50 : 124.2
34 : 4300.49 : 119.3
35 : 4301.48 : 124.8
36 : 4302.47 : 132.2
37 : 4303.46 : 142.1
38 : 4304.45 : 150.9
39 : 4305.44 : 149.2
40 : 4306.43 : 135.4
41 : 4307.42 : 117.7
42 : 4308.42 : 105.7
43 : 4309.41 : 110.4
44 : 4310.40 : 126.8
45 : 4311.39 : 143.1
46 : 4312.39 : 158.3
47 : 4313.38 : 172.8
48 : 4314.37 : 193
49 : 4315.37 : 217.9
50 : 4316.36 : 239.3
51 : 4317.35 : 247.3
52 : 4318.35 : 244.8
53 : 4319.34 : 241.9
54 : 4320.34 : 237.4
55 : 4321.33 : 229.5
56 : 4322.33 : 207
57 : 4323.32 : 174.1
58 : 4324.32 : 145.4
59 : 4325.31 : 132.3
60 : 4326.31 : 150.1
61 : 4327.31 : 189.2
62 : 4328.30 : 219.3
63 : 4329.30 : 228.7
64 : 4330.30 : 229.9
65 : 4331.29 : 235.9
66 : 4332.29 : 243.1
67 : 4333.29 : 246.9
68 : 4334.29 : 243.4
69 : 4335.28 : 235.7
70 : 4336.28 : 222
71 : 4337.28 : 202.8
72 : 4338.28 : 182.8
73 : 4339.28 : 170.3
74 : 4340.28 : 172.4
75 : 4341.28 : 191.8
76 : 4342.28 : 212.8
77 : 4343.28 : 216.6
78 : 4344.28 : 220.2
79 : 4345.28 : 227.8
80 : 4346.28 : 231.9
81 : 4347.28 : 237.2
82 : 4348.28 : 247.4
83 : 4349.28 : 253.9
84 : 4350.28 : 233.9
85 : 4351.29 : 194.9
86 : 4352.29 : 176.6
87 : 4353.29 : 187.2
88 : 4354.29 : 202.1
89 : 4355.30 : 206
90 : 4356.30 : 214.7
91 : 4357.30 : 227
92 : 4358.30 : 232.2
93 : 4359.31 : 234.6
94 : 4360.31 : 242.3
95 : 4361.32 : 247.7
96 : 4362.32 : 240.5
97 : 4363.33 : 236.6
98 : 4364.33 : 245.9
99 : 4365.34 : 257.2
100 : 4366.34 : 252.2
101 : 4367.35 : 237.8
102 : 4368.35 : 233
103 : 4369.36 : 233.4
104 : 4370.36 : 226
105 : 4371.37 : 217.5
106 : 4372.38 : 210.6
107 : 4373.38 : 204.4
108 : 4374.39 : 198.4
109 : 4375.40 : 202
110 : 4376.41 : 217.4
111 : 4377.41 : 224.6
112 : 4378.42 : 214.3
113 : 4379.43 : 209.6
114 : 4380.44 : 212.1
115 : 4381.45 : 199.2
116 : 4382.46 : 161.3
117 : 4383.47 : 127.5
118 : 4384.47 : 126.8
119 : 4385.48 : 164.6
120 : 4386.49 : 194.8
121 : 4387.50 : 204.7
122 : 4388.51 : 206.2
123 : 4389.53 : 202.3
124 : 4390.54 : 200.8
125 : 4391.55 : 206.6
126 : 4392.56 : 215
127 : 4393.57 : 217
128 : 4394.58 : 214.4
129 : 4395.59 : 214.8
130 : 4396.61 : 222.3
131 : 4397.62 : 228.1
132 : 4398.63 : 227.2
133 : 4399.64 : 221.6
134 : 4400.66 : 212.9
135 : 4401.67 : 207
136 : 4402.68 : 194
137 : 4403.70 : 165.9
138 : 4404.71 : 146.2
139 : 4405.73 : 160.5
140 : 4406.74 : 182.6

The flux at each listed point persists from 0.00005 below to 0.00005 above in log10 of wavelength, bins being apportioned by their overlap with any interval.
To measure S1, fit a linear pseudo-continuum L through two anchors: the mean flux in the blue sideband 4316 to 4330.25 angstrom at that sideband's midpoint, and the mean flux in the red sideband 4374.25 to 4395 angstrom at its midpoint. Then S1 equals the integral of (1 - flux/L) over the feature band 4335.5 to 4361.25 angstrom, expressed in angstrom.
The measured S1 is -1.6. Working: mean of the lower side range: 207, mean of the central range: 214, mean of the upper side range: 196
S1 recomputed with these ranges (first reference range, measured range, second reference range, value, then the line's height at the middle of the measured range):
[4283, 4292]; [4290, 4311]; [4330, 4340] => 4.3 angstrom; 187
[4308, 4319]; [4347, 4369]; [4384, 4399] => -4.1 angstrom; 193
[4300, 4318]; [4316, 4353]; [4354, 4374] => -4.8 angstrom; 190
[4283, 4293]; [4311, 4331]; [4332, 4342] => -0.2 angstrom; 199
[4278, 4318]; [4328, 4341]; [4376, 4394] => -2.9 angstrom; 178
